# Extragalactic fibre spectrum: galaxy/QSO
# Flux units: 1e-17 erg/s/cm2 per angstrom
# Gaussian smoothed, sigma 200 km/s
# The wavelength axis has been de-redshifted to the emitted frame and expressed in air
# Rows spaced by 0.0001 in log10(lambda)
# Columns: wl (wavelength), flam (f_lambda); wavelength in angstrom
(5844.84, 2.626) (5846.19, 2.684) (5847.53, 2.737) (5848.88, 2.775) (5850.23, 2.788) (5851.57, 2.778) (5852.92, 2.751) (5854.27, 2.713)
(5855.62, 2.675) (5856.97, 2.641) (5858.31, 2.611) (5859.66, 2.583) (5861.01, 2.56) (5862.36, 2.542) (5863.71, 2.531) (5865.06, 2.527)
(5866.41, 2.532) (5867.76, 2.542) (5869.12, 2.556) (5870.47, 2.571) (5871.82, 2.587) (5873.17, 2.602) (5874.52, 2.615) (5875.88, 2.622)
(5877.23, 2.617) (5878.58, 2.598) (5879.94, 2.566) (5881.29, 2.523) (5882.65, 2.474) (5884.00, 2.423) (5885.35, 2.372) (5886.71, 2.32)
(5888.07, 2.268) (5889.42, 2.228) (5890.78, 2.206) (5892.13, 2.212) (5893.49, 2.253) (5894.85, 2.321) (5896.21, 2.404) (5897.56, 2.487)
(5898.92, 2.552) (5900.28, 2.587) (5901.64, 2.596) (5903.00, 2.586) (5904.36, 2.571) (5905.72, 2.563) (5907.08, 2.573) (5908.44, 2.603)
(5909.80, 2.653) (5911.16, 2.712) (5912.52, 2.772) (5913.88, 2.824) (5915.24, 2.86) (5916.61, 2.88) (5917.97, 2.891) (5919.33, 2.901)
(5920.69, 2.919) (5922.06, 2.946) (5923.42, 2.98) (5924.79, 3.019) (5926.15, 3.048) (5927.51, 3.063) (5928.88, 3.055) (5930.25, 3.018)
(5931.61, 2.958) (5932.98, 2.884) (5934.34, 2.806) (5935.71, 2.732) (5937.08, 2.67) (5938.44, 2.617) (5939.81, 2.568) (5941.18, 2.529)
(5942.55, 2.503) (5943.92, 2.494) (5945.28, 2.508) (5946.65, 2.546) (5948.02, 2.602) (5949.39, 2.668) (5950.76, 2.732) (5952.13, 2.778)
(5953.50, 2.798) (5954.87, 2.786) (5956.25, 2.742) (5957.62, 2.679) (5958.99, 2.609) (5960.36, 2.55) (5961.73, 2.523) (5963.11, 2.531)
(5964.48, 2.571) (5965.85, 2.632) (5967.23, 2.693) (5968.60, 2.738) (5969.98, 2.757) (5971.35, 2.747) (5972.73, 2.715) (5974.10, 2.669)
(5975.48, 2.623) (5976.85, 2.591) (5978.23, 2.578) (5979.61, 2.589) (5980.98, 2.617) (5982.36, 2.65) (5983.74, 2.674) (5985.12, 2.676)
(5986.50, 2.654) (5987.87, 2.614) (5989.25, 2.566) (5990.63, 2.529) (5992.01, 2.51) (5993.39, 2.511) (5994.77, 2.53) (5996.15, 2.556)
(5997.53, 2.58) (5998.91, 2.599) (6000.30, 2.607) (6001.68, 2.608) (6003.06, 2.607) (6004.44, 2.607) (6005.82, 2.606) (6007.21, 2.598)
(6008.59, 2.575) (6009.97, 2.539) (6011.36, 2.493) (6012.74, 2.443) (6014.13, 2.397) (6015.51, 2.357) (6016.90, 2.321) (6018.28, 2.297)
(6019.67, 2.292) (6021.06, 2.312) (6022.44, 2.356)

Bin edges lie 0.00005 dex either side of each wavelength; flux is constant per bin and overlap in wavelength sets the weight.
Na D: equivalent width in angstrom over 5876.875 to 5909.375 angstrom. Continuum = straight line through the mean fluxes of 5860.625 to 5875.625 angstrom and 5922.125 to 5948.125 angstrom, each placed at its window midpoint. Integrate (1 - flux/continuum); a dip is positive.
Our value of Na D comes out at 2.3 angstrom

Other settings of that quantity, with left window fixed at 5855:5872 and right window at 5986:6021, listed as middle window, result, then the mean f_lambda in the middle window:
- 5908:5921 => -1.3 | 2.8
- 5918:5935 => -2.8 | 2.96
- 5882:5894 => 1.2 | 2.31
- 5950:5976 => -1.5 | 2.68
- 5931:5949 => -0.7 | 2.65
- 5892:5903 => 0.5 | 2.45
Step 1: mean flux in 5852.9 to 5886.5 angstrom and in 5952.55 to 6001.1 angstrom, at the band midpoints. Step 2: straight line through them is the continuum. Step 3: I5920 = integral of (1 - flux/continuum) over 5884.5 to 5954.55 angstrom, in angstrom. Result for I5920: -1.7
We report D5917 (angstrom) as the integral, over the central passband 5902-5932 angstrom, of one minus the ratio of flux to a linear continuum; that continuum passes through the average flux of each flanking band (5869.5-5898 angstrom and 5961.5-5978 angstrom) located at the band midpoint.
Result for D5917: -3.7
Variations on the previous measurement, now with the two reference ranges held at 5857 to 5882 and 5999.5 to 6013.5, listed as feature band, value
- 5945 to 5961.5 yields -0.6 angstrom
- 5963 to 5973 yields -0.4 angstrom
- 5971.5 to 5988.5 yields -0.5 angstrom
